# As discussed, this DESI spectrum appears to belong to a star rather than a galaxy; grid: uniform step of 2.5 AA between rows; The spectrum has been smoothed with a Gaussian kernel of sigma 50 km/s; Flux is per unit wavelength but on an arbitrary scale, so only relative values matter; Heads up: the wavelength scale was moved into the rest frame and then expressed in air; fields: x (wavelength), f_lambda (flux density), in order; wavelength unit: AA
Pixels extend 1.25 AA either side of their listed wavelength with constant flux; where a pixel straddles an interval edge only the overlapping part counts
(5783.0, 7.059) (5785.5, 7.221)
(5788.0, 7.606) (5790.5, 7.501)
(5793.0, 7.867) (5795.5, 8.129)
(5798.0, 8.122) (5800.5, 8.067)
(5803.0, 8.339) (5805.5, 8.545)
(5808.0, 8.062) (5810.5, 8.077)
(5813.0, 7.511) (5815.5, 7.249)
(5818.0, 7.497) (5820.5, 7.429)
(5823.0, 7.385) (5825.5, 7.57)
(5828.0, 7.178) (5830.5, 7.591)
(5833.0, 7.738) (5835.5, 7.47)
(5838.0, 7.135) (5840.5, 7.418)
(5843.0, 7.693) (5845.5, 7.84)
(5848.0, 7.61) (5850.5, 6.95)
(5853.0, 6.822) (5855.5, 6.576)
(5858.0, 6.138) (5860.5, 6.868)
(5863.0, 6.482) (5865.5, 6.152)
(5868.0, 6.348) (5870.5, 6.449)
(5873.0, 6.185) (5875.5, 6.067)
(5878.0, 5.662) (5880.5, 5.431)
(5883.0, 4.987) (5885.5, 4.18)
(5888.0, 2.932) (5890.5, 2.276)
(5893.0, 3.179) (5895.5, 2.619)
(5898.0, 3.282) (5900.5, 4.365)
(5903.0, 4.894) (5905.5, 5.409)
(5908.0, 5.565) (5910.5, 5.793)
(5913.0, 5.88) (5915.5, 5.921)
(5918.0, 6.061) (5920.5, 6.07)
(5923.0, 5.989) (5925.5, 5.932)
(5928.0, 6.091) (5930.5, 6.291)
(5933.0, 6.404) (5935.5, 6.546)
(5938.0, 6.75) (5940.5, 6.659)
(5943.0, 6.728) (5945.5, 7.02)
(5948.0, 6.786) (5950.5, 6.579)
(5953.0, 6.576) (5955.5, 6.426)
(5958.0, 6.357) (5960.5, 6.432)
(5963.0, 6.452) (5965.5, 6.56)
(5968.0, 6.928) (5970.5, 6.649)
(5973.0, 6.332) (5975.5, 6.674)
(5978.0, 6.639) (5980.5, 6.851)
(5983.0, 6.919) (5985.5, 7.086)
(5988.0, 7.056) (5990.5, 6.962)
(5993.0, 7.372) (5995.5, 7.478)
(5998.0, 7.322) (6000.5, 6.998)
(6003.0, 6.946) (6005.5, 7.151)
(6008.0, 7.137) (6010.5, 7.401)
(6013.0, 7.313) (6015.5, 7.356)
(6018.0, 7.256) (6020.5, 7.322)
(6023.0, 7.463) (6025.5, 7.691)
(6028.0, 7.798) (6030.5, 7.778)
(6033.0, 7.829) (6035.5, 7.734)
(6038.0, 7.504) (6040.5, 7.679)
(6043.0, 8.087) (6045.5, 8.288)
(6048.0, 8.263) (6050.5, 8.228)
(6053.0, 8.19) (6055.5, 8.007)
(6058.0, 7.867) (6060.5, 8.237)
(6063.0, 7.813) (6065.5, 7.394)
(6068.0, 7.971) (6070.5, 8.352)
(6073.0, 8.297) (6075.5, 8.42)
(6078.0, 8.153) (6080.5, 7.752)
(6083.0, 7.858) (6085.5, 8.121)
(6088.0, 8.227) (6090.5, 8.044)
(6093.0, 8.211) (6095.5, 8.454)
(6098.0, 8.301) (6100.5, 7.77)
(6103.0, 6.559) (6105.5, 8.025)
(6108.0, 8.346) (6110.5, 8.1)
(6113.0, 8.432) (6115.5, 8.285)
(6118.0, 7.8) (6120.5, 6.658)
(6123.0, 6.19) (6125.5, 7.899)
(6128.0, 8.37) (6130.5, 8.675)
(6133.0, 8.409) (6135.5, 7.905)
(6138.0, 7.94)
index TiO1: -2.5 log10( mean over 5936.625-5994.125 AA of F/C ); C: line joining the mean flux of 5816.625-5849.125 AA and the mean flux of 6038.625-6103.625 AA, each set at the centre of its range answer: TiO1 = 0.16 mag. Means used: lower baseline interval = 7.5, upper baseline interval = 8.03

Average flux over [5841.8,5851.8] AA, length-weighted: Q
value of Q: 7.52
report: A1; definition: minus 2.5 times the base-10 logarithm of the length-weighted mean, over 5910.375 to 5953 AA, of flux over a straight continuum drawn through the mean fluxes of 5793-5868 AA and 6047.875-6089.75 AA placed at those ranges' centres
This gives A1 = 0.21 mag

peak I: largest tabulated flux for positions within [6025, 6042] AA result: 7.829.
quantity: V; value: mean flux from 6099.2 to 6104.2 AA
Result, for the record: 7.18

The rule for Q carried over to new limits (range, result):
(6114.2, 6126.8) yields 7.37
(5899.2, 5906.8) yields 4.88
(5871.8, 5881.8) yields 5.83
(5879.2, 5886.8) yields 4.86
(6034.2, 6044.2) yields 7.75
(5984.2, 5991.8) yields 7.04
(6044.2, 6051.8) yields 8.26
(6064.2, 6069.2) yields 7.68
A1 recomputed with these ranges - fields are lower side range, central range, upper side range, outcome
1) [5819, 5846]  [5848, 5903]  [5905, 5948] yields 0.30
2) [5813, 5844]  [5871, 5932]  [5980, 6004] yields 0.40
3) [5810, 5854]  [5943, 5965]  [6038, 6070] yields 0.18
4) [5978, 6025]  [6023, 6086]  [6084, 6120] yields -0.05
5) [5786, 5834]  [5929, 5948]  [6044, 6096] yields 0.19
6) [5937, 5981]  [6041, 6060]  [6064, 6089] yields -0.05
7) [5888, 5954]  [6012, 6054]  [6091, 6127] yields -0.13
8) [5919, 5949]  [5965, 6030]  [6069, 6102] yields 0.01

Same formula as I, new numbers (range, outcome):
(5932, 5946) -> 7.02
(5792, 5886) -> 8.545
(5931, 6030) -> 7.798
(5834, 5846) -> 7.84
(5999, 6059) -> 8.288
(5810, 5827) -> 8.077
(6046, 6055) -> 8.263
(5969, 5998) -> 7.478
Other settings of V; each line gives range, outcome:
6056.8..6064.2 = 7.97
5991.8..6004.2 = 7.22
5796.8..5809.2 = 8.23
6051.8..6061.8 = 8.07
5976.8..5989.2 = 6.91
